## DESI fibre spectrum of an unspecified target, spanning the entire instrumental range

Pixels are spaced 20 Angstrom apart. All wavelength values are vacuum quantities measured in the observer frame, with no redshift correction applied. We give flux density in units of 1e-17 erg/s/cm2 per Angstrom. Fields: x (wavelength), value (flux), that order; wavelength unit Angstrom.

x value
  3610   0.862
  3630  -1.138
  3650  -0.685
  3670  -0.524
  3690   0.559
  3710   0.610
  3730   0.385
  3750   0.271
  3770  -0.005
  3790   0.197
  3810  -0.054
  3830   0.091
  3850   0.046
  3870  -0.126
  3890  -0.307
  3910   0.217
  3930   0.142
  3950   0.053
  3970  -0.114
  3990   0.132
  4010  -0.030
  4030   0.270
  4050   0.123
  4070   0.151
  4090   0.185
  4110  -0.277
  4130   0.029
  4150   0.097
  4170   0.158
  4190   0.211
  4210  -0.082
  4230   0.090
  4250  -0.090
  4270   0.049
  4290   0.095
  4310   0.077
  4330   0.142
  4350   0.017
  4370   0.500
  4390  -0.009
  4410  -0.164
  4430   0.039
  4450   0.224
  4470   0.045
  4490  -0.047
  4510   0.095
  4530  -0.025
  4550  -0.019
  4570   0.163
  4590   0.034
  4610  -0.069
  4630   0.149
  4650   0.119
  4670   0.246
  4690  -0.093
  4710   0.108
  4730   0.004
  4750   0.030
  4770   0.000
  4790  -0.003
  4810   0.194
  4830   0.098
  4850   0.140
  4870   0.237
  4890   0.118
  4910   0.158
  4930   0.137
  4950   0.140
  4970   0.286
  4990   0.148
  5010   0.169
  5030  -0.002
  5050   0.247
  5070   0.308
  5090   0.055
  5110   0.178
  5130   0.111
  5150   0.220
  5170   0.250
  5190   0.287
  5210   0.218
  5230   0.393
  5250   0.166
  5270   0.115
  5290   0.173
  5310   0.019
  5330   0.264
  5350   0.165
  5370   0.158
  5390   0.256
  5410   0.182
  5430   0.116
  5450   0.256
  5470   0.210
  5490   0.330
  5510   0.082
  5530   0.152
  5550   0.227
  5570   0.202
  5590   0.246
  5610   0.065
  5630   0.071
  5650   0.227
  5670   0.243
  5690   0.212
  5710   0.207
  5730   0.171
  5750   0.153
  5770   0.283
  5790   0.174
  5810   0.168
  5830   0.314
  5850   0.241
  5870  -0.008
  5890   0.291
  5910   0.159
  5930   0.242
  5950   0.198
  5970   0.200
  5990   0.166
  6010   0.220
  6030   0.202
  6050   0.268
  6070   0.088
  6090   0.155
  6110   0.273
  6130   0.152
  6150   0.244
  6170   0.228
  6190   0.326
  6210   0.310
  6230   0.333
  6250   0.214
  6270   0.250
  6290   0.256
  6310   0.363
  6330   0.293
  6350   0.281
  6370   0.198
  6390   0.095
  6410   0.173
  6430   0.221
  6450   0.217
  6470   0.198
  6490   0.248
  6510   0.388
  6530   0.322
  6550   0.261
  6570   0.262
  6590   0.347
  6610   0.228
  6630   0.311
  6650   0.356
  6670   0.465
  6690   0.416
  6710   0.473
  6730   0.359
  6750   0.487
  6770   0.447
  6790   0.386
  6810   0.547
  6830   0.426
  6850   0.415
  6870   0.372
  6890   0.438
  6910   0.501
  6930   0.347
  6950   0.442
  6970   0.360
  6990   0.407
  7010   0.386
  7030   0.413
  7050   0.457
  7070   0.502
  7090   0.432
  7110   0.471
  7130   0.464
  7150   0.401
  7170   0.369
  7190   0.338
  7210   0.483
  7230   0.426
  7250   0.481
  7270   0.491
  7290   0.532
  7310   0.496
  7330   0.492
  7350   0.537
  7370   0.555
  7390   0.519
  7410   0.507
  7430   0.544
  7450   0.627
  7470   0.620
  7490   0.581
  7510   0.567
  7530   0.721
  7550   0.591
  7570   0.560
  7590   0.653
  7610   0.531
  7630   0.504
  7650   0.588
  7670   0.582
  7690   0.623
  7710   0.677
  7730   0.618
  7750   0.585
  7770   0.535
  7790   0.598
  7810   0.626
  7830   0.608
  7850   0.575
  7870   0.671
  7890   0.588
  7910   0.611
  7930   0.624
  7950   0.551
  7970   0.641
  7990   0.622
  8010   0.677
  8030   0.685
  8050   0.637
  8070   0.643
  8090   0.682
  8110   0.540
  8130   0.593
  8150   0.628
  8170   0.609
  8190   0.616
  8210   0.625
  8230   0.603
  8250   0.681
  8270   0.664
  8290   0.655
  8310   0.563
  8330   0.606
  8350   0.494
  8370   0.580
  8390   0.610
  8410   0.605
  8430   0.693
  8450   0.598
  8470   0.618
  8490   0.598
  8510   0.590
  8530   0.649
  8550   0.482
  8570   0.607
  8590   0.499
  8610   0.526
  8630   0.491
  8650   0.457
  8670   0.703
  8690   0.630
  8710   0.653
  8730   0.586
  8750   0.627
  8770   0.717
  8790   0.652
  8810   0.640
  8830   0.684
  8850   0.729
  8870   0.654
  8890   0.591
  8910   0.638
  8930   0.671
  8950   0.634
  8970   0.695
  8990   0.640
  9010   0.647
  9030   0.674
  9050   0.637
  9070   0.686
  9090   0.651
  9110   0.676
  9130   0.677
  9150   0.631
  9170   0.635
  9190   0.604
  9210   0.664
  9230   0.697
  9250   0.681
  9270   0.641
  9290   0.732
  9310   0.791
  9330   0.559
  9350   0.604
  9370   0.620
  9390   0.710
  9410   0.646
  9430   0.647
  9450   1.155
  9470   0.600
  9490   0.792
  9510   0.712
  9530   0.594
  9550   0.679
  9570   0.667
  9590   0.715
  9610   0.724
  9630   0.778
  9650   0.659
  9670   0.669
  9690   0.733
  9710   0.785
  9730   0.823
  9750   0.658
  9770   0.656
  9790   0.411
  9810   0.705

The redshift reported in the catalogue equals 0.67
